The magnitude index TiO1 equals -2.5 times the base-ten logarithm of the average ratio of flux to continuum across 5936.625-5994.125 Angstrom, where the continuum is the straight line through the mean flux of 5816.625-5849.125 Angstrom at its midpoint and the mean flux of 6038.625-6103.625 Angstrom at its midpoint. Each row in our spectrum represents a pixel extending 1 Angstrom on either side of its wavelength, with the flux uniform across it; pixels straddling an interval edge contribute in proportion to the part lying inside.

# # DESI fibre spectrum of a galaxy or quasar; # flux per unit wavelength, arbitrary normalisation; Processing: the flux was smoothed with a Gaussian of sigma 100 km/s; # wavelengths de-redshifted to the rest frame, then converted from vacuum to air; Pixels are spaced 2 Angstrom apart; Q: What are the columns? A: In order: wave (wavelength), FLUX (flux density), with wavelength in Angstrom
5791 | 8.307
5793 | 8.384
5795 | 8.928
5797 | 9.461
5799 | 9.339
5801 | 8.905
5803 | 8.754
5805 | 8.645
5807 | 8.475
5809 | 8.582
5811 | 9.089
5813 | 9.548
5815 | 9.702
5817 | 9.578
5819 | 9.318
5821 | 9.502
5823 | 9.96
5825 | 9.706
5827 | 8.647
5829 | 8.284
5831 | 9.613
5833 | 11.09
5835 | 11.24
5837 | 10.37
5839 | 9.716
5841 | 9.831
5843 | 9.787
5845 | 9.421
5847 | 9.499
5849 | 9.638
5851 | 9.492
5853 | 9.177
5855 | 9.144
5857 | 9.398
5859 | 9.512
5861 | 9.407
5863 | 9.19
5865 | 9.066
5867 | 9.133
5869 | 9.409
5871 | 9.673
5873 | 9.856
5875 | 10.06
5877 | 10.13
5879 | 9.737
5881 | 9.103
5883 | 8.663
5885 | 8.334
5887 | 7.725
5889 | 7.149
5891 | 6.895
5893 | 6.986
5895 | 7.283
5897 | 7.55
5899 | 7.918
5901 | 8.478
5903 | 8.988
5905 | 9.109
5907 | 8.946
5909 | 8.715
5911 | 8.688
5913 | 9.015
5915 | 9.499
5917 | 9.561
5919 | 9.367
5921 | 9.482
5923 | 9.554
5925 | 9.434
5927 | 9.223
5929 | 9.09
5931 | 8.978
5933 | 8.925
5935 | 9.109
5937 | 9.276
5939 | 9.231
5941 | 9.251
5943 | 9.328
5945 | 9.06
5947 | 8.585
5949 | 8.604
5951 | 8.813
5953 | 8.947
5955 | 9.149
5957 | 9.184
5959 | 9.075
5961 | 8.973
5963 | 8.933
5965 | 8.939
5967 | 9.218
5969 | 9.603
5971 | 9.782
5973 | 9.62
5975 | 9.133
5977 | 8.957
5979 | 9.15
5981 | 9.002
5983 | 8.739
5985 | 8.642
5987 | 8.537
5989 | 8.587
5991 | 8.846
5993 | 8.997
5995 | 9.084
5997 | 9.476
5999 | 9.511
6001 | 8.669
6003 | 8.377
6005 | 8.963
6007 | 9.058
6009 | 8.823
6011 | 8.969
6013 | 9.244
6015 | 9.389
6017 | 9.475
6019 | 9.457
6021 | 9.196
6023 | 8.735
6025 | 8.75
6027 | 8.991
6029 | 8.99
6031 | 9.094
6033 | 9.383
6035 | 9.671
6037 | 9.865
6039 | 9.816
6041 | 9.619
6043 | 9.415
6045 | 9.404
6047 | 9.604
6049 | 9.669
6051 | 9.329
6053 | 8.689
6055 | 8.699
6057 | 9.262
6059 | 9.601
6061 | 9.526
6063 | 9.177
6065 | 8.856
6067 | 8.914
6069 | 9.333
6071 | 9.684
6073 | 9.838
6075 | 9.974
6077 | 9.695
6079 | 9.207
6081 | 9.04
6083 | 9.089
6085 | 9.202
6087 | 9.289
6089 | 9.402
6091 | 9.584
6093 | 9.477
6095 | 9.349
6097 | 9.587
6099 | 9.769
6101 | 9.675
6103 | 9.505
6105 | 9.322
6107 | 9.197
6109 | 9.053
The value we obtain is 0.059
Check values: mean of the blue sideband 9.72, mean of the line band 9.04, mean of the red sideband 9.4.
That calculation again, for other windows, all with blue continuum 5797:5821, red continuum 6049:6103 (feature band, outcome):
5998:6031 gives 0.03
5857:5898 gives 0.05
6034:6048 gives -0.03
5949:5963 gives 0.03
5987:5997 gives 0.05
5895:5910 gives 0.09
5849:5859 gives -0.02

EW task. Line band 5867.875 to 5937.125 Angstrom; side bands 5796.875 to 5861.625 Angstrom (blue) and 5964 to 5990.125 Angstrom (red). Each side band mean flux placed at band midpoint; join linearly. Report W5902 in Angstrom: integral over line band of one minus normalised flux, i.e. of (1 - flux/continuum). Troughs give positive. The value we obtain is 3.1 Angstrom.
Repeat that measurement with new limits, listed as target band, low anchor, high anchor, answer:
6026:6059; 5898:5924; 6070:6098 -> 0.01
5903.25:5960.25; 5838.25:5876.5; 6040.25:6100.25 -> 2.09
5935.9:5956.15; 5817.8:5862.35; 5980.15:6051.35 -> 0.67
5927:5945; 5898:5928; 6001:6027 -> -0.18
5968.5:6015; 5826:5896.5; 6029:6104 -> 1.44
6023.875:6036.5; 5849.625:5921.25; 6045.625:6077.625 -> 0.14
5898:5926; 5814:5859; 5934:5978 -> 0.78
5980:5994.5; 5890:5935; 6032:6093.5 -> 0.45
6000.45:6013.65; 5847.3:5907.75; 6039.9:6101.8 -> 0.49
